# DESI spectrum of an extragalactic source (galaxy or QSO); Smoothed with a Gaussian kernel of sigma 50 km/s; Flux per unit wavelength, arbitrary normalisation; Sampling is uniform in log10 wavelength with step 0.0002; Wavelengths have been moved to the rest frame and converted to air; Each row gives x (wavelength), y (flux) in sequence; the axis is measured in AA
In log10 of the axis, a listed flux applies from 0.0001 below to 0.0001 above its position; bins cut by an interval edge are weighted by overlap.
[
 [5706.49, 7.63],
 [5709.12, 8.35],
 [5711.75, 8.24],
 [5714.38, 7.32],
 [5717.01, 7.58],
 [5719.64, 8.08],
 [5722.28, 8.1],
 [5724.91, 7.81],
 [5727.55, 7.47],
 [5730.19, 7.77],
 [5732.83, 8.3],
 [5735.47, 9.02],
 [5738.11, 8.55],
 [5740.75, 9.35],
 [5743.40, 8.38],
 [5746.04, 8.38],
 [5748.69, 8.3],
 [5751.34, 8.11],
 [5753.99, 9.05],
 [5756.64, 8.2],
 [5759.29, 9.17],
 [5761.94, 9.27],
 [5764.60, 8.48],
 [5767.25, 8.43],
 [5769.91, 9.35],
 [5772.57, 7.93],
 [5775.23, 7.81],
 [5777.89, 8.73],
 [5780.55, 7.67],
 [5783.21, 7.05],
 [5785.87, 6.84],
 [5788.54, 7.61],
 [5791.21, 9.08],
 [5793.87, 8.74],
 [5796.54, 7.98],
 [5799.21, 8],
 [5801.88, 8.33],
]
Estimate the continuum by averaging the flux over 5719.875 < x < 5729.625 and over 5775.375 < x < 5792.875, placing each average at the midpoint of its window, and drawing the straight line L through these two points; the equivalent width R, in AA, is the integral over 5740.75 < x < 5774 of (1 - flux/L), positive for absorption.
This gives -3.3 AA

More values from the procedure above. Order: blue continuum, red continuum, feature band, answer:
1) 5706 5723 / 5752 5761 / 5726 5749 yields -0.01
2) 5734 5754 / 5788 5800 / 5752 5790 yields 0.96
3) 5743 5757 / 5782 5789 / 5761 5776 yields -1.57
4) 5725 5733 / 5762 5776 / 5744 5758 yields -0.41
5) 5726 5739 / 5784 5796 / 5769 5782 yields -0.30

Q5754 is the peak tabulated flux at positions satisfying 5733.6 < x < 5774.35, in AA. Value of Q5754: 9.35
